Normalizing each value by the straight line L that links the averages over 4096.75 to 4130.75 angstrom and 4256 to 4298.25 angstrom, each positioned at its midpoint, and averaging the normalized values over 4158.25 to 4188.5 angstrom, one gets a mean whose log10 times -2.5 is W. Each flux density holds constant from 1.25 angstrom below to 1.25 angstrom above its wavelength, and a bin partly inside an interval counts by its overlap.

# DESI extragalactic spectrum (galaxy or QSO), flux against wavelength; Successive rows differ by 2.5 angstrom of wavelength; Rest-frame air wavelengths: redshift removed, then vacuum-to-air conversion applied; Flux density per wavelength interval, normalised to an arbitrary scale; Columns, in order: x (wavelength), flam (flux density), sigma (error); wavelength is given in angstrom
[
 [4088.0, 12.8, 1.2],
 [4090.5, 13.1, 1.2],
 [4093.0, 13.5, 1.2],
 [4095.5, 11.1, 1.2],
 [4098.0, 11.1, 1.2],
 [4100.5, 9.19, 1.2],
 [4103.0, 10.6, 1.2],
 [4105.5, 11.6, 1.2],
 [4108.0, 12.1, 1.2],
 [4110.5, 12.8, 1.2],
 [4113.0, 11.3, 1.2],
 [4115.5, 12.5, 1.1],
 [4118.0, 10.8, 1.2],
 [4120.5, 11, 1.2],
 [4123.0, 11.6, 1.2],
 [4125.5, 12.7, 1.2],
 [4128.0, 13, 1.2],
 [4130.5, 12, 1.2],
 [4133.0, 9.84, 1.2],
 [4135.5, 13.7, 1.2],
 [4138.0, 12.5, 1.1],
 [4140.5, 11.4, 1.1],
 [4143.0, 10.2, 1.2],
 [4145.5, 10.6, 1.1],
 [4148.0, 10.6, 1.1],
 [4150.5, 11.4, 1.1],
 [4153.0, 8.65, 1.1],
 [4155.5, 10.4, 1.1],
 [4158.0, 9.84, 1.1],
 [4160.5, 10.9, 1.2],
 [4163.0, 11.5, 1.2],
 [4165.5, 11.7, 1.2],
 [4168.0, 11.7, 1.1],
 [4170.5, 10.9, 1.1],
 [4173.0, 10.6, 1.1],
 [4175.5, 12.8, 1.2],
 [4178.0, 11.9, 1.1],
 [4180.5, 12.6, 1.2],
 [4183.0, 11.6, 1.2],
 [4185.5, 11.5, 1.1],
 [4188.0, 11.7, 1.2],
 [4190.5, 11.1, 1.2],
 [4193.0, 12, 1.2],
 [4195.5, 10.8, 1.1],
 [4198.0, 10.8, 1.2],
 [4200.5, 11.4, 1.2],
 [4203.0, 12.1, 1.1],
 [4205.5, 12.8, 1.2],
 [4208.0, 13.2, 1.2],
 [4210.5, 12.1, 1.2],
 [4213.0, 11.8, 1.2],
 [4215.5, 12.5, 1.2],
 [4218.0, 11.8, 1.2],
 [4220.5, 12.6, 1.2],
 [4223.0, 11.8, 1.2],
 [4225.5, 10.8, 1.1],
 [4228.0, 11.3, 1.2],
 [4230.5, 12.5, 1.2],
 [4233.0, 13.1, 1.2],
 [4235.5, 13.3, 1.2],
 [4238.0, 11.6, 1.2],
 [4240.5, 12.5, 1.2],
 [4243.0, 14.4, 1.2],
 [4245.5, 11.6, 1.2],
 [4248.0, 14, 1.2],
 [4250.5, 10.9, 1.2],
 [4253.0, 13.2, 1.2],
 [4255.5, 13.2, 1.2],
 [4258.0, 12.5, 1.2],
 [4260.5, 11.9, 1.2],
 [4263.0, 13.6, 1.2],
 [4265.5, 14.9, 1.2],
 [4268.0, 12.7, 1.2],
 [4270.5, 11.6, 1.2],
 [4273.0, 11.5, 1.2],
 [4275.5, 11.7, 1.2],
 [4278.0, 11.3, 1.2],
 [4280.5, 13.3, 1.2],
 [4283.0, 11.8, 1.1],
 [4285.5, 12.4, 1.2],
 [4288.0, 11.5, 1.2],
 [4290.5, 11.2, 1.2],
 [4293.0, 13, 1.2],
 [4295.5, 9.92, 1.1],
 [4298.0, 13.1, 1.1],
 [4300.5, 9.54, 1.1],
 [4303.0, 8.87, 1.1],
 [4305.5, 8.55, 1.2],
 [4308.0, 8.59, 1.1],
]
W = 0.02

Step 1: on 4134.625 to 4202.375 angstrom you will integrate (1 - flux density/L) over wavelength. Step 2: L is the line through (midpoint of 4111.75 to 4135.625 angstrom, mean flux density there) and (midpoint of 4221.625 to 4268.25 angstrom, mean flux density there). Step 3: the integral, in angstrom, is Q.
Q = 4.4 angstrom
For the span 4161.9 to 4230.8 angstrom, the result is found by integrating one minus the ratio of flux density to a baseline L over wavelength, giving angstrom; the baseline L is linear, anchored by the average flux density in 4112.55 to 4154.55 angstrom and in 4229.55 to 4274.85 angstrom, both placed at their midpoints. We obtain 1.8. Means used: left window 11.4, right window 12.7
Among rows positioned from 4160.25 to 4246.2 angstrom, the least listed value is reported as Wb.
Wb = 10.6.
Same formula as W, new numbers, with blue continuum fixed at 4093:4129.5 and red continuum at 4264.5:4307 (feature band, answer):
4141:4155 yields 0.12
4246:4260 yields -0.10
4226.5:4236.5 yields -0.08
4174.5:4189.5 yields -0.04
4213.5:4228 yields -0.03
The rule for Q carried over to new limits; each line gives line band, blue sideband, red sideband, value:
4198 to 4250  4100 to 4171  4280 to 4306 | -4.8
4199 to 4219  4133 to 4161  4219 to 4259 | -0.4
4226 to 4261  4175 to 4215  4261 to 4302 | -1.7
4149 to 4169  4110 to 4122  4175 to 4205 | 1.6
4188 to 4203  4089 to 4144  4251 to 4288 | 1.0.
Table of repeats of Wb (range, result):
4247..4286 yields 10.9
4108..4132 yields 10.8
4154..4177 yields 9.84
